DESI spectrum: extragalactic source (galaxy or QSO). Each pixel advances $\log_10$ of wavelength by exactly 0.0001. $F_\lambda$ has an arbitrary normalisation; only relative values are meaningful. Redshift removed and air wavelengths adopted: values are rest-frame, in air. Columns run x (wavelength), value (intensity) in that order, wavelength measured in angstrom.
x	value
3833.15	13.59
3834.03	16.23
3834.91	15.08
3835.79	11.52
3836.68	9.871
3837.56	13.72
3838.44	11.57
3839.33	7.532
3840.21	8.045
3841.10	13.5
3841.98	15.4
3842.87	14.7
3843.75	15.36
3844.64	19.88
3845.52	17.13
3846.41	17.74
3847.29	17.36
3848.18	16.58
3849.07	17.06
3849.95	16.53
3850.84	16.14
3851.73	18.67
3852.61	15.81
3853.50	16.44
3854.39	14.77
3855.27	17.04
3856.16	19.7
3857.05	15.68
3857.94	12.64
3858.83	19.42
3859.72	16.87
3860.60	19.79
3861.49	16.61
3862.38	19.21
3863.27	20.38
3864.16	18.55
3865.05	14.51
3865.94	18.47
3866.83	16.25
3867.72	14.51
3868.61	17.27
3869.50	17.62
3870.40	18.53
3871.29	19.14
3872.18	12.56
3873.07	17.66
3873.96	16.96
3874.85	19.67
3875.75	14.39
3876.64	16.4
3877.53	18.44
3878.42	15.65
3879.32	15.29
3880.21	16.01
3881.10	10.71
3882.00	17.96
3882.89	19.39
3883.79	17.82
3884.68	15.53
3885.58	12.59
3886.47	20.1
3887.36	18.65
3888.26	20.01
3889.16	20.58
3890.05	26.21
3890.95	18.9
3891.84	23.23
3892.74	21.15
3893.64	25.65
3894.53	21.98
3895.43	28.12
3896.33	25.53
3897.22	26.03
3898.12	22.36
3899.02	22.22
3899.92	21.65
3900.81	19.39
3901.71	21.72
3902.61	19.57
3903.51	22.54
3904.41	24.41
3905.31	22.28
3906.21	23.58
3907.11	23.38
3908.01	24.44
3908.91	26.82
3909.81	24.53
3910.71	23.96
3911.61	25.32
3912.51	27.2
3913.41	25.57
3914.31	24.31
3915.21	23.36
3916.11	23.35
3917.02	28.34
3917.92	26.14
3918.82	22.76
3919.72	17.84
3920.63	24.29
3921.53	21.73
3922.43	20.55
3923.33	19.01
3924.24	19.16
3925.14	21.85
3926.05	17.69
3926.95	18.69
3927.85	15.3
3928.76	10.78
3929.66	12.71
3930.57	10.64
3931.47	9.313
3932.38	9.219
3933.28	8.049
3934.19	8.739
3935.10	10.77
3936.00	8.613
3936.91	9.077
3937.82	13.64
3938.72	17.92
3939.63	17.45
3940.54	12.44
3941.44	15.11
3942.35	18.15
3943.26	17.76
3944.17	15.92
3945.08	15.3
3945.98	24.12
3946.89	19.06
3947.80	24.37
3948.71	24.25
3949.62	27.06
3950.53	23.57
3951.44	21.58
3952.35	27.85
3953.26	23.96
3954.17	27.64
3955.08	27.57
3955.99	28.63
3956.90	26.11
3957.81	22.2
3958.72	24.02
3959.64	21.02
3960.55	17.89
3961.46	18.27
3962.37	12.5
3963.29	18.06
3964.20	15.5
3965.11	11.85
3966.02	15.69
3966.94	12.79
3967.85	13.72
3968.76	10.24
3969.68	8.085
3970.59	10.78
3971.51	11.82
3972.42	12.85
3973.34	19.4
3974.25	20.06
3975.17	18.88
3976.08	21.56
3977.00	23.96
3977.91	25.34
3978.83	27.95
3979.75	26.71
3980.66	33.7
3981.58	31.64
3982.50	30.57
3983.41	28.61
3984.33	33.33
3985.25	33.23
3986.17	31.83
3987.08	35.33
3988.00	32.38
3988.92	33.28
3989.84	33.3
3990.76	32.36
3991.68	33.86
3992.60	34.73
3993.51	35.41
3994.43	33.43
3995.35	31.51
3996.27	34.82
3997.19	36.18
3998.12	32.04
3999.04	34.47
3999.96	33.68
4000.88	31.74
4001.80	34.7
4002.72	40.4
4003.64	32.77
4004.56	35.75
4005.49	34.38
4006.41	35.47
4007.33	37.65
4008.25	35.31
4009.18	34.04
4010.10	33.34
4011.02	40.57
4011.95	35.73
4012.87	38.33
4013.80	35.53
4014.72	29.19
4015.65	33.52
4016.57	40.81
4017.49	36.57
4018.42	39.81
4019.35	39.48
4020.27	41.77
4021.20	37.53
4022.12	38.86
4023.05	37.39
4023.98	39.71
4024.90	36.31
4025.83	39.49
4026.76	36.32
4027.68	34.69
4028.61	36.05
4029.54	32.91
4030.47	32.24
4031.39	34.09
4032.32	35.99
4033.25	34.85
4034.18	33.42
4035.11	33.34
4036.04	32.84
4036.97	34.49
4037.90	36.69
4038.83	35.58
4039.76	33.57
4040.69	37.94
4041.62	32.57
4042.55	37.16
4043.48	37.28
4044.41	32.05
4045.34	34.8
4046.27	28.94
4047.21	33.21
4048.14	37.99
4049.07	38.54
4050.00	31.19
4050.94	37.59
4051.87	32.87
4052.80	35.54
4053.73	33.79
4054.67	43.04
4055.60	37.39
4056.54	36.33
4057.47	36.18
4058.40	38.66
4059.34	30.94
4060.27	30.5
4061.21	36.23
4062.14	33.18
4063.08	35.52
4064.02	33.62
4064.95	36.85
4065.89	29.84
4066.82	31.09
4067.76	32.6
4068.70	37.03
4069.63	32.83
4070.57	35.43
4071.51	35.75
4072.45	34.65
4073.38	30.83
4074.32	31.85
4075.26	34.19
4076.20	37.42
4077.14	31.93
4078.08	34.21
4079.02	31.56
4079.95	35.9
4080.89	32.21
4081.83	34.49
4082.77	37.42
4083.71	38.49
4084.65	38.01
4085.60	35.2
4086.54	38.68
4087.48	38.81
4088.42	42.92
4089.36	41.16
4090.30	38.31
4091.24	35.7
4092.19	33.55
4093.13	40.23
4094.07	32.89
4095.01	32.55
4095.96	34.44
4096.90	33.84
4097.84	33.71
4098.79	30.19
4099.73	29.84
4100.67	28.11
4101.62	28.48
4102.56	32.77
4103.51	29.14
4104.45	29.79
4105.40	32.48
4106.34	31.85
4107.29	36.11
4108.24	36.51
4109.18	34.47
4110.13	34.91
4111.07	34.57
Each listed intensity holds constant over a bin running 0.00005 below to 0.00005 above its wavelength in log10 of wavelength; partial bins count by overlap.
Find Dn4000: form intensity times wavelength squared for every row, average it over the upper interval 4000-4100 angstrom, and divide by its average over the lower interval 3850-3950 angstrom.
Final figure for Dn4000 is 2.0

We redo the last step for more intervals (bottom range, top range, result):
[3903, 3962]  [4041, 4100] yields 1.86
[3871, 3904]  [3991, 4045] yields 1.94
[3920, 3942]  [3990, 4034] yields 2.52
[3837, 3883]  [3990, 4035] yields 2.36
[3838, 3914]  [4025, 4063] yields 2.02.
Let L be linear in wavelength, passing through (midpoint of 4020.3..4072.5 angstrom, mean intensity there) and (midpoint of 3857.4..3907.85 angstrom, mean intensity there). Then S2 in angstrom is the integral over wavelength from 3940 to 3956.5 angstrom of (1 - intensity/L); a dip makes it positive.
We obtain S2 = 2.4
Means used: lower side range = 19.2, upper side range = 35.2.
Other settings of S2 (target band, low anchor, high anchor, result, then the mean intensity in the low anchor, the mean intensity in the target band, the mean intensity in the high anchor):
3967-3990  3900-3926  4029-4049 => 4.04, 23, 24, 34.5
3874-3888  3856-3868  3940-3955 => 1.20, 17.3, 16.6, 21.3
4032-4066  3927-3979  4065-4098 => -4.76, 17.5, 34.9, 35.2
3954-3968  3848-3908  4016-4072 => 3.89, 18.9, 19.6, 35.5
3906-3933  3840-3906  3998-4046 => 3.34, 18.3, 20.6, 35.7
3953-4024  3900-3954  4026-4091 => -4.26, 19.7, 28.9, 35.1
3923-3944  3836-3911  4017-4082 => 8.75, 18.3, 14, 35.1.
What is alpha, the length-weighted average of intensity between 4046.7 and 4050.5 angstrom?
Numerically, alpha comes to 35.1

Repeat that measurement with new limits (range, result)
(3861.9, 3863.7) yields 19.7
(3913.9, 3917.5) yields 24.8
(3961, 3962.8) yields 15.5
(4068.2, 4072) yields 35.2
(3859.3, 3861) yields 18.4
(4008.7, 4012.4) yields 35.9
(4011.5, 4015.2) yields 34.7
